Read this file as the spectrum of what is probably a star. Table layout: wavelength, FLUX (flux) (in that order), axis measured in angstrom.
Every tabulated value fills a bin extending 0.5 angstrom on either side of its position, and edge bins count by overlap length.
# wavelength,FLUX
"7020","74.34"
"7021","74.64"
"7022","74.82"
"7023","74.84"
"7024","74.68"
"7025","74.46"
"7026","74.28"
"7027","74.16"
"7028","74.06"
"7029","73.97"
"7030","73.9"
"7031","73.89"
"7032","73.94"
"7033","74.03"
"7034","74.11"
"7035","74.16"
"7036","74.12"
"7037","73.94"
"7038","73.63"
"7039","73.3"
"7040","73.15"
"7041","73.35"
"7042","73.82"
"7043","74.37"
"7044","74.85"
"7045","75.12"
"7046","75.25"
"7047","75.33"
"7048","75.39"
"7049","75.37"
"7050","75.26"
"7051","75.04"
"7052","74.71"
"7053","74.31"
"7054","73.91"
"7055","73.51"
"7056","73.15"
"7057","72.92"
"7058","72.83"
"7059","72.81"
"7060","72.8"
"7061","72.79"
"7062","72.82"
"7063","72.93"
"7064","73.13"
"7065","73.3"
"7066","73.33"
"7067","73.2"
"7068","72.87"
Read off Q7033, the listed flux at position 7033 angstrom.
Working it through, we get 74.03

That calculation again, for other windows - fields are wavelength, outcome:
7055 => 73.51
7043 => 74.37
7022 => 74.82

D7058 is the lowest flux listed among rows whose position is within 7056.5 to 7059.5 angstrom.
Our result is 72.81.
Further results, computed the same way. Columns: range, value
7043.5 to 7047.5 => 74.85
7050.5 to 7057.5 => 72.92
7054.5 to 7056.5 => 73.15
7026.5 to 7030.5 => 73.9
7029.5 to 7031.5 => 73.89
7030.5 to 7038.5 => 73.63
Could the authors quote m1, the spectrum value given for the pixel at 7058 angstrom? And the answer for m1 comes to 72.83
